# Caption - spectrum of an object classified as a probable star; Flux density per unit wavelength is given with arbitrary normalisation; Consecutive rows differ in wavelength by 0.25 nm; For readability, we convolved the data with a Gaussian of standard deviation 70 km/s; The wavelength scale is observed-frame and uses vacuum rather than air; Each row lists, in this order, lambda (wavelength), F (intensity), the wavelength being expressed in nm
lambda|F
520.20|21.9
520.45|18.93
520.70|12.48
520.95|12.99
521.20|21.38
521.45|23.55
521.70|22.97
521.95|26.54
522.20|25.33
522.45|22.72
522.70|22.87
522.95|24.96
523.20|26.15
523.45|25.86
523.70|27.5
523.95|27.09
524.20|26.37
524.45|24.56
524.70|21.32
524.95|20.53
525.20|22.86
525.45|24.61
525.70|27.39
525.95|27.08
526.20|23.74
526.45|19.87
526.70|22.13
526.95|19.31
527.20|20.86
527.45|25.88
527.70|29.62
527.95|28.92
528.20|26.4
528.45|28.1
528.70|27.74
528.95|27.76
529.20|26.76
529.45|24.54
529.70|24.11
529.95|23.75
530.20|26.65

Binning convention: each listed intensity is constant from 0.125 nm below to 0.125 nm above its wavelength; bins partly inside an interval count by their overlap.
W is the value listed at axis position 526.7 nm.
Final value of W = 22.13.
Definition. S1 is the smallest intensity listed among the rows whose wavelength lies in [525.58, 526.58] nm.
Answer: 19.87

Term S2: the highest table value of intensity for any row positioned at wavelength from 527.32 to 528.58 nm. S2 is 29.62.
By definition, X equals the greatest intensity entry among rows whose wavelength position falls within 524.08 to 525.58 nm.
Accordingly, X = 26.37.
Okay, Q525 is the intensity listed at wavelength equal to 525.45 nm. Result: 24.61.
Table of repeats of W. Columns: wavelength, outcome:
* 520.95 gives 12.99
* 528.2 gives 26.4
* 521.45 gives 23.55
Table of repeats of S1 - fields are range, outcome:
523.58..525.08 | 20.53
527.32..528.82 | 25.88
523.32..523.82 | 25.86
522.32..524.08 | 22.72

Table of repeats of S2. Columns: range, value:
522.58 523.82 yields 27.5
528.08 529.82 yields 28.1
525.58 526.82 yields 27.39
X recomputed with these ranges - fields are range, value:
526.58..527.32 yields 22.13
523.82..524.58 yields 27.09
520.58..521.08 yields 12.99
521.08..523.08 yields 26.54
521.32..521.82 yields 23.55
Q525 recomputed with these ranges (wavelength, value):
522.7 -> 22.87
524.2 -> 26.37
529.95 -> 23.75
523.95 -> 27.09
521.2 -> 21.38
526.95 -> 19.31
